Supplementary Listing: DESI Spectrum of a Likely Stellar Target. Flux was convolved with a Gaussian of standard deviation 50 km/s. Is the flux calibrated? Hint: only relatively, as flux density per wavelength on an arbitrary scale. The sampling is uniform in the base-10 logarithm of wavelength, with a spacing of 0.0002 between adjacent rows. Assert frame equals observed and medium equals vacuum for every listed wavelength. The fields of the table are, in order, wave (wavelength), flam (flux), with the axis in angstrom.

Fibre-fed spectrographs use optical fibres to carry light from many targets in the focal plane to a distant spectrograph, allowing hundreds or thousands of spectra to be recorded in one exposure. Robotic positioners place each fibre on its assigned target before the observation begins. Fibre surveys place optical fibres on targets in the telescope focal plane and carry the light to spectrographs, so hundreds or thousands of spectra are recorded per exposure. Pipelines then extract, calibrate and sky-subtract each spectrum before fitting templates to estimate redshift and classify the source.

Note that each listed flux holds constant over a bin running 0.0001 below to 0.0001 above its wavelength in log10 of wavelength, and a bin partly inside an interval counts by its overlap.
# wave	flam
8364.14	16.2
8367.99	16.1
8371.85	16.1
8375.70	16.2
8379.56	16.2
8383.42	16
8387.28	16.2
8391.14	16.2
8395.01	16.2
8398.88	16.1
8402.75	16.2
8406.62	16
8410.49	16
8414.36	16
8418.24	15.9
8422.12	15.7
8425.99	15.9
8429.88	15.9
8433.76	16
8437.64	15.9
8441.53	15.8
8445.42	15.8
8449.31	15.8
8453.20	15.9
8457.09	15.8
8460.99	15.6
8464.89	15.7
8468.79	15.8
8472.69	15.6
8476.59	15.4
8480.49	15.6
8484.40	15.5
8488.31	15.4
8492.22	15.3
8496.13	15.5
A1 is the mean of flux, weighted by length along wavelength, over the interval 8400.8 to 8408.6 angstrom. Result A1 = 16.1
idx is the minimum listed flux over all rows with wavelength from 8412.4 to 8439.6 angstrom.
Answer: 15.7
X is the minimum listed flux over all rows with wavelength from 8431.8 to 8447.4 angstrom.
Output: 15.8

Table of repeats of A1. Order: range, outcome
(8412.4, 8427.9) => 15.9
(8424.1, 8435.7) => 15.9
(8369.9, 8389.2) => 16.1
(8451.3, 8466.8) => 15.7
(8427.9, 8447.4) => 15.9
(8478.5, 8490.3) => 15.5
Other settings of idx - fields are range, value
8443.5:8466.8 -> 15.6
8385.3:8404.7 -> 16.1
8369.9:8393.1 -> 16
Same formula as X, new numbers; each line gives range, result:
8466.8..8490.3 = 15.4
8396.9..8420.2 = 15.9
